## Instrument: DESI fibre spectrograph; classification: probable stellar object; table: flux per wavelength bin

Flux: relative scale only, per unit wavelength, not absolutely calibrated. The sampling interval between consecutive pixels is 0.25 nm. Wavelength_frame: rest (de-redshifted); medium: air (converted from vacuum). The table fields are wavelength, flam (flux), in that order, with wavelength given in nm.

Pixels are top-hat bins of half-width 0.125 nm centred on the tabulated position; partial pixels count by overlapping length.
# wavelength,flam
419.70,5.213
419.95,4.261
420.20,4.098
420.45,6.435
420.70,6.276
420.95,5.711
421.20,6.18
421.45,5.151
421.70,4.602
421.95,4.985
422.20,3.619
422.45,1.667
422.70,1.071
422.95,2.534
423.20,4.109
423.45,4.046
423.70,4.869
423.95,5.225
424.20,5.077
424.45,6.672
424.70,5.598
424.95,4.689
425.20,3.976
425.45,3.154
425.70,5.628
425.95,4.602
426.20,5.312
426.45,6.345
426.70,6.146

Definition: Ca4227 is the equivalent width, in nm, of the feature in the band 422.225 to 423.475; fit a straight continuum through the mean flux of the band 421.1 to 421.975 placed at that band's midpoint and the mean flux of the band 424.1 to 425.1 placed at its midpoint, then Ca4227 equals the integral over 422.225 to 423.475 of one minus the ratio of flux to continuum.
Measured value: 0.63 nm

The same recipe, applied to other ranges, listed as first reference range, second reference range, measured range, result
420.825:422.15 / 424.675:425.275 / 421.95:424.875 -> 0.47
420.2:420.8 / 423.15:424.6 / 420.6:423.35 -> 0.70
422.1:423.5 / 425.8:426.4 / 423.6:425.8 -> -0.50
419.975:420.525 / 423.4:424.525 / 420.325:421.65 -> -0.23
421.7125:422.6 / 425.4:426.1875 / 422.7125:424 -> 0.04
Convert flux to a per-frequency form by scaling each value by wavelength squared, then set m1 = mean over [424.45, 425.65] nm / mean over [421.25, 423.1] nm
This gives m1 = 1.4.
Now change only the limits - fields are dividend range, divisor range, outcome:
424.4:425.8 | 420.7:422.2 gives 0.94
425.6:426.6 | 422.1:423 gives 2.59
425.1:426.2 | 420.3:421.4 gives 0.76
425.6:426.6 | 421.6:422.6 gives 1.54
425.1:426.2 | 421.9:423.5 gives 1.50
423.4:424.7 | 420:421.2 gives 0.96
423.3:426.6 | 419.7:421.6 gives 0.94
